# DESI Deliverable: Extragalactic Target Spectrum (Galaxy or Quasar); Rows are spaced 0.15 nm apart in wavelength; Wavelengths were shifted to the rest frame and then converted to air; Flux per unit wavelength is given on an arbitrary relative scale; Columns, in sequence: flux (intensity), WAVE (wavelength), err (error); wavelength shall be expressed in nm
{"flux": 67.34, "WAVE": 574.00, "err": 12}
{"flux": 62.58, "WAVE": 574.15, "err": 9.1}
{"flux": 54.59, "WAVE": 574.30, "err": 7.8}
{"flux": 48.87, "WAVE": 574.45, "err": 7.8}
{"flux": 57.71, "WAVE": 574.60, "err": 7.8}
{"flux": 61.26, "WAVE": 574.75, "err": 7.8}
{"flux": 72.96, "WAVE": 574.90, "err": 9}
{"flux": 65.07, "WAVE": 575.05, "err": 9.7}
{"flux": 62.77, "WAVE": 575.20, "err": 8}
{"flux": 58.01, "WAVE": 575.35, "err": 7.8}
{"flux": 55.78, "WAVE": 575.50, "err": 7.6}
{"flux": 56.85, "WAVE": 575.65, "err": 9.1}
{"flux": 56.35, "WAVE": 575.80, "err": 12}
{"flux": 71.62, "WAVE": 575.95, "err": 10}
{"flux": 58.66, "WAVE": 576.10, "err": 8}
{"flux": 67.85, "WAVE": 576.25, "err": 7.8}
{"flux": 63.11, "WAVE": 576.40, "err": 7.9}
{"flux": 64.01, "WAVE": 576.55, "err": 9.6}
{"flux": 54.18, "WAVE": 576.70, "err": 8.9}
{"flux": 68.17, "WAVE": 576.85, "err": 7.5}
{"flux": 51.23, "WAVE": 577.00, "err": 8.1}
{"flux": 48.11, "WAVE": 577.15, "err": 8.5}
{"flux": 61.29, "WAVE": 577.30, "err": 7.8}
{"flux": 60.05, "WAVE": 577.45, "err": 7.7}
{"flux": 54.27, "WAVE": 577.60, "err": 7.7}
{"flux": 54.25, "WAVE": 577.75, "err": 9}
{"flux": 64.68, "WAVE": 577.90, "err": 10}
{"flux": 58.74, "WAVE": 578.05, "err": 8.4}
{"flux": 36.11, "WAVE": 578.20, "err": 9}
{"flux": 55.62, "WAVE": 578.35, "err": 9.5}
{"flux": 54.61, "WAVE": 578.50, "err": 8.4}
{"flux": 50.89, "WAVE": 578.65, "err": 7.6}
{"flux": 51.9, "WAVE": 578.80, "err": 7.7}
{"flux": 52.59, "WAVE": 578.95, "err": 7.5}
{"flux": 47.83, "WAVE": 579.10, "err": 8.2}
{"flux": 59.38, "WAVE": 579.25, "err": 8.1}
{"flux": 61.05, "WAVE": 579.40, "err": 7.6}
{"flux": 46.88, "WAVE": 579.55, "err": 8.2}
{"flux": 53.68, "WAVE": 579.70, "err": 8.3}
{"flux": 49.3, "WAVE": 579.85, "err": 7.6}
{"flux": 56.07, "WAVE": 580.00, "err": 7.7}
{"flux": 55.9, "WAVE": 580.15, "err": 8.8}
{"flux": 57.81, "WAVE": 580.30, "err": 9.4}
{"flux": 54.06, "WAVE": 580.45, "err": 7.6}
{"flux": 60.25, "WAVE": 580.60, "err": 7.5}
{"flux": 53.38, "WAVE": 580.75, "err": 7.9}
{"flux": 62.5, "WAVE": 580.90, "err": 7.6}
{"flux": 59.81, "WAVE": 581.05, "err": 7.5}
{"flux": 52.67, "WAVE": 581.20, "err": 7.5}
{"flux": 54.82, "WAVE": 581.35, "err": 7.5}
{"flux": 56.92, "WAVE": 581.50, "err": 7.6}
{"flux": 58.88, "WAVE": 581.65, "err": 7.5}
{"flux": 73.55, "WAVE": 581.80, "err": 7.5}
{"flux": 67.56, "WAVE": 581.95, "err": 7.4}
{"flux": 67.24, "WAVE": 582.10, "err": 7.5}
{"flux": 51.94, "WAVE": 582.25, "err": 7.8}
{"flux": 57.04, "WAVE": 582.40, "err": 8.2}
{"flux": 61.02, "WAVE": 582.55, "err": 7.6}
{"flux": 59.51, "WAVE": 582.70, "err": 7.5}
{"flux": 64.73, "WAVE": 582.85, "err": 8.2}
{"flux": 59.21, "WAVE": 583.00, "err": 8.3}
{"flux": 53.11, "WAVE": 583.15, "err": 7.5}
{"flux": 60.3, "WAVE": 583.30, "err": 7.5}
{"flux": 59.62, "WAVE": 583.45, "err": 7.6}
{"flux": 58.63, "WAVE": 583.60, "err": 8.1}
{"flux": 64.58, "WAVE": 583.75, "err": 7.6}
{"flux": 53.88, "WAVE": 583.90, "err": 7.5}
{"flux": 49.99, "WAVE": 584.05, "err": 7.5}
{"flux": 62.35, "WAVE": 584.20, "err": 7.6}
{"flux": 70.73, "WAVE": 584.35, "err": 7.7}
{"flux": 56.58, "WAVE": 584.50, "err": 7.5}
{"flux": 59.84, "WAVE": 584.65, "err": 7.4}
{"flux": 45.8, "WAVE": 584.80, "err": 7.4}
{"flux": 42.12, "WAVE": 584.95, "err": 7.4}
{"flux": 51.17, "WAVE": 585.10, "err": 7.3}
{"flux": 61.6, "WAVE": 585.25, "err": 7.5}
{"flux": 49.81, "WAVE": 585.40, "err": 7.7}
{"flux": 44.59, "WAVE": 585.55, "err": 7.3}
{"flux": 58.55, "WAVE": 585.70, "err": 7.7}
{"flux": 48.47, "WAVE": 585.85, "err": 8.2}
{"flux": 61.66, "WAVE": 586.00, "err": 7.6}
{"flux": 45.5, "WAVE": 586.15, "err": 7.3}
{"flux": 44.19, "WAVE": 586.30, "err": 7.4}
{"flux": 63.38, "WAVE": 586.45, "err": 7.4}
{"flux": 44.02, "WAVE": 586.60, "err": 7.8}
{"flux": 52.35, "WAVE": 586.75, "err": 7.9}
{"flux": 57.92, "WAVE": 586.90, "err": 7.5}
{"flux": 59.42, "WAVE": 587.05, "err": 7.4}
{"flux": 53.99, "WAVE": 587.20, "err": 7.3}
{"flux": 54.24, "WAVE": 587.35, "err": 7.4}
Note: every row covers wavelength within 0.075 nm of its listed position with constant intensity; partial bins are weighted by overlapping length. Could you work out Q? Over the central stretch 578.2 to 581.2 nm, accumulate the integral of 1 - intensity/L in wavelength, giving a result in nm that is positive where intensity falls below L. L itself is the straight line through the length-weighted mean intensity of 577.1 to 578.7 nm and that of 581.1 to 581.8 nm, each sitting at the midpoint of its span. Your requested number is 0.10 nm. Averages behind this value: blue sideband 54.6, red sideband 57.9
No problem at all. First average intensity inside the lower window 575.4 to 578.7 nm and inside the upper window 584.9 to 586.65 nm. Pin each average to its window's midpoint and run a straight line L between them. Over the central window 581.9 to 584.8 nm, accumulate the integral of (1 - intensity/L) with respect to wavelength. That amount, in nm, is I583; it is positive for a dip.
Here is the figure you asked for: -0.34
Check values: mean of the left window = 57.6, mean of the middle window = 59.5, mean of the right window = 51.5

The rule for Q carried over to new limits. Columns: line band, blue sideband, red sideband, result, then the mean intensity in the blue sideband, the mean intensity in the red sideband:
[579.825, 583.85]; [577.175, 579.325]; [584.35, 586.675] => -0.42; 54.3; 52.4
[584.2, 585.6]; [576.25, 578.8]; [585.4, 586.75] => -0.06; 56.4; 51.3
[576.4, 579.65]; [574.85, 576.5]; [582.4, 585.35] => 0.31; 62.5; 57.5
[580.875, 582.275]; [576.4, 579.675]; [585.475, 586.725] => -0.19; 55.2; 51.3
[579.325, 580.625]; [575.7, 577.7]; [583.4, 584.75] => 0.10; 59.8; 59.3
